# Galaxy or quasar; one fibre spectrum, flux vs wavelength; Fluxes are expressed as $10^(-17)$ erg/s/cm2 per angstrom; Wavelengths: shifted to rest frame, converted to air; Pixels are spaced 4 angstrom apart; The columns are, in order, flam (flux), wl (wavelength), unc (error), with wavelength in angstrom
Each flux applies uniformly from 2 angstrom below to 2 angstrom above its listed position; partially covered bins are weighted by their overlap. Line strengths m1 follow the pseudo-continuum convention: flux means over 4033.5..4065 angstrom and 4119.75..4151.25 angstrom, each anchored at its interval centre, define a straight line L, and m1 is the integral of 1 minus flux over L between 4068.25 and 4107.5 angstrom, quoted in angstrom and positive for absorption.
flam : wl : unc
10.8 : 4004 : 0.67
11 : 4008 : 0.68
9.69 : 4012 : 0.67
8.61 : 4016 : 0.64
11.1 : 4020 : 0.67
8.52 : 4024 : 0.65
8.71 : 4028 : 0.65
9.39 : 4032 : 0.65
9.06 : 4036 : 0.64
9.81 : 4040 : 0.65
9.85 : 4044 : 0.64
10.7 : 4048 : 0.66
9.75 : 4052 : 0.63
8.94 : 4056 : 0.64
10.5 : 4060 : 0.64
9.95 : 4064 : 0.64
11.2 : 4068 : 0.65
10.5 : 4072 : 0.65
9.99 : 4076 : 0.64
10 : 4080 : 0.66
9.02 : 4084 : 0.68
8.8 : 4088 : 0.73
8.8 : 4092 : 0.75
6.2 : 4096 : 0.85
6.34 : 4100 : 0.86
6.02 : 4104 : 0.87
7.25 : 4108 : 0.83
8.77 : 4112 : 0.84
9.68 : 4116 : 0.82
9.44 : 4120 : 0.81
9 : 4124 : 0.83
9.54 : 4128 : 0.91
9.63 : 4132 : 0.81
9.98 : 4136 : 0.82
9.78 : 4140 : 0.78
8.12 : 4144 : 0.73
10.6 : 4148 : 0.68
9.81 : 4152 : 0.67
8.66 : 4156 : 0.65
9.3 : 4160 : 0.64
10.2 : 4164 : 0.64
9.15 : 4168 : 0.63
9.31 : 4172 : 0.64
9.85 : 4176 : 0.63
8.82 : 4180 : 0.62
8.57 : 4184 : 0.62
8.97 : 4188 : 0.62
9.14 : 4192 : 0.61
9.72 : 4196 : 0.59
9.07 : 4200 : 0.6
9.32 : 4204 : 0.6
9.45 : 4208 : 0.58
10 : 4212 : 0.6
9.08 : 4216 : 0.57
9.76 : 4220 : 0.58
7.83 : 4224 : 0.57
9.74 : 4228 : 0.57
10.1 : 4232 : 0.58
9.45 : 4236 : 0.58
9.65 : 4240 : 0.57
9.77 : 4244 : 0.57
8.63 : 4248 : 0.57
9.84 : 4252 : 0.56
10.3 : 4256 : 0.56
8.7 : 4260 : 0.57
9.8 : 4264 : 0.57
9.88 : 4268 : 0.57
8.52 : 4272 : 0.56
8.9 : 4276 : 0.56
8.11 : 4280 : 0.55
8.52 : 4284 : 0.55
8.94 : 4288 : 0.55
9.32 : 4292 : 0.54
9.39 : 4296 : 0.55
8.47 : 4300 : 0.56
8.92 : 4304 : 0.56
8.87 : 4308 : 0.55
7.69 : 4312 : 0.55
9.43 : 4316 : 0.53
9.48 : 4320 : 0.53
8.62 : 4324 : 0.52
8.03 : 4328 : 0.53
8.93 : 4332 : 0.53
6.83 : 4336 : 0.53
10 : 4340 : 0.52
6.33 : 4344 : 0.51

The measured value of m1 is 4.9 angstrom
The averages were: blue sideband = 9.81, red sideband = 9.53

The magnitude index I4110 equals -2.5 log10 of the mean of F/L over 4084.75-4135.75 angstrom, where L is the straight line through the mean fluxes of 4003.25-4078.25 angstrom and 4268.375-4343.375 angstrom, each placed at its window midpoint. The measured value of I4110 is 0.15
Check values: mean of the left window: 9.88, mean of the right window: 8.7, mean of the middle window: 8.37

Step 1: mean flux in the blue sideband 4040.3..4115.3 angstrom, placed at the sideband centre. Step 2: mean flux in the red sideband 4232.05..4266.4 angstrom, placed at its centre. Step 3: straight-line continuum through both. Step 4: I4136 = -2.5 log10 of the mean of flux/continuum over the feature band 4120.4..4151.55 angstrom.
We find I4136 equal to -0.04 mag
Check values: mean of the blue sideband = 9.06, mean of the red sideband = 9.55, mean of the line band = 9.53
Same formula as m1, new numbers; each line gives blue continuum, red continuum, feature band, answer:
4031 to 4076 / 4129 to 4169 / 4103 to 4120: 2.6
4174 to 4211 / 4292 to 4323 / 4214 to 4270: -2.3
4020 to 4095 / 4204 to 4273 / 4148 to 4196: 1.0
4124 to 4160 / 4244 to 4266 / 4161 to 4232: 1.2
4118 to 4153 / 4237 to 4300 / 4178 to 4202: 0.9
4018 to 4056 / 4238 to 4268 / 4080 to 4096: 1.5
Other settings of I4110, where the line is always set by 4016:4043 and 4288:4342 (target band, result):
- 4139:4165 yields -0.039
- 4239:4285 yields -0.040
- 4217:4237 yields -0.047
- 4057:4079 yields -0.115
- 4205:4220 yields -0.063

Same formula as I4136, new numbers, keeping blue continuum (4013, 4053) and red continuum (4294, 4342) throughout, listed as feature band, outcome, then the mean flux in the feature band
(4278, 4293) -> 0.02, 8.68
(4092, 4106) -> 0.39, 6.56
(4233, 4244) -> -0.08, 9.64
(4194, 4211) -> -0.04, 9.43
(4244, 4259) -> -0.08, 9.55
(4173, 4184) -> -0.01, 9.19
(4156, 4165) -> -0.03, 9.46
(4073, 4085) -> -0.04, 9.79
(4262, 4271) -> -0.10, 9.69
